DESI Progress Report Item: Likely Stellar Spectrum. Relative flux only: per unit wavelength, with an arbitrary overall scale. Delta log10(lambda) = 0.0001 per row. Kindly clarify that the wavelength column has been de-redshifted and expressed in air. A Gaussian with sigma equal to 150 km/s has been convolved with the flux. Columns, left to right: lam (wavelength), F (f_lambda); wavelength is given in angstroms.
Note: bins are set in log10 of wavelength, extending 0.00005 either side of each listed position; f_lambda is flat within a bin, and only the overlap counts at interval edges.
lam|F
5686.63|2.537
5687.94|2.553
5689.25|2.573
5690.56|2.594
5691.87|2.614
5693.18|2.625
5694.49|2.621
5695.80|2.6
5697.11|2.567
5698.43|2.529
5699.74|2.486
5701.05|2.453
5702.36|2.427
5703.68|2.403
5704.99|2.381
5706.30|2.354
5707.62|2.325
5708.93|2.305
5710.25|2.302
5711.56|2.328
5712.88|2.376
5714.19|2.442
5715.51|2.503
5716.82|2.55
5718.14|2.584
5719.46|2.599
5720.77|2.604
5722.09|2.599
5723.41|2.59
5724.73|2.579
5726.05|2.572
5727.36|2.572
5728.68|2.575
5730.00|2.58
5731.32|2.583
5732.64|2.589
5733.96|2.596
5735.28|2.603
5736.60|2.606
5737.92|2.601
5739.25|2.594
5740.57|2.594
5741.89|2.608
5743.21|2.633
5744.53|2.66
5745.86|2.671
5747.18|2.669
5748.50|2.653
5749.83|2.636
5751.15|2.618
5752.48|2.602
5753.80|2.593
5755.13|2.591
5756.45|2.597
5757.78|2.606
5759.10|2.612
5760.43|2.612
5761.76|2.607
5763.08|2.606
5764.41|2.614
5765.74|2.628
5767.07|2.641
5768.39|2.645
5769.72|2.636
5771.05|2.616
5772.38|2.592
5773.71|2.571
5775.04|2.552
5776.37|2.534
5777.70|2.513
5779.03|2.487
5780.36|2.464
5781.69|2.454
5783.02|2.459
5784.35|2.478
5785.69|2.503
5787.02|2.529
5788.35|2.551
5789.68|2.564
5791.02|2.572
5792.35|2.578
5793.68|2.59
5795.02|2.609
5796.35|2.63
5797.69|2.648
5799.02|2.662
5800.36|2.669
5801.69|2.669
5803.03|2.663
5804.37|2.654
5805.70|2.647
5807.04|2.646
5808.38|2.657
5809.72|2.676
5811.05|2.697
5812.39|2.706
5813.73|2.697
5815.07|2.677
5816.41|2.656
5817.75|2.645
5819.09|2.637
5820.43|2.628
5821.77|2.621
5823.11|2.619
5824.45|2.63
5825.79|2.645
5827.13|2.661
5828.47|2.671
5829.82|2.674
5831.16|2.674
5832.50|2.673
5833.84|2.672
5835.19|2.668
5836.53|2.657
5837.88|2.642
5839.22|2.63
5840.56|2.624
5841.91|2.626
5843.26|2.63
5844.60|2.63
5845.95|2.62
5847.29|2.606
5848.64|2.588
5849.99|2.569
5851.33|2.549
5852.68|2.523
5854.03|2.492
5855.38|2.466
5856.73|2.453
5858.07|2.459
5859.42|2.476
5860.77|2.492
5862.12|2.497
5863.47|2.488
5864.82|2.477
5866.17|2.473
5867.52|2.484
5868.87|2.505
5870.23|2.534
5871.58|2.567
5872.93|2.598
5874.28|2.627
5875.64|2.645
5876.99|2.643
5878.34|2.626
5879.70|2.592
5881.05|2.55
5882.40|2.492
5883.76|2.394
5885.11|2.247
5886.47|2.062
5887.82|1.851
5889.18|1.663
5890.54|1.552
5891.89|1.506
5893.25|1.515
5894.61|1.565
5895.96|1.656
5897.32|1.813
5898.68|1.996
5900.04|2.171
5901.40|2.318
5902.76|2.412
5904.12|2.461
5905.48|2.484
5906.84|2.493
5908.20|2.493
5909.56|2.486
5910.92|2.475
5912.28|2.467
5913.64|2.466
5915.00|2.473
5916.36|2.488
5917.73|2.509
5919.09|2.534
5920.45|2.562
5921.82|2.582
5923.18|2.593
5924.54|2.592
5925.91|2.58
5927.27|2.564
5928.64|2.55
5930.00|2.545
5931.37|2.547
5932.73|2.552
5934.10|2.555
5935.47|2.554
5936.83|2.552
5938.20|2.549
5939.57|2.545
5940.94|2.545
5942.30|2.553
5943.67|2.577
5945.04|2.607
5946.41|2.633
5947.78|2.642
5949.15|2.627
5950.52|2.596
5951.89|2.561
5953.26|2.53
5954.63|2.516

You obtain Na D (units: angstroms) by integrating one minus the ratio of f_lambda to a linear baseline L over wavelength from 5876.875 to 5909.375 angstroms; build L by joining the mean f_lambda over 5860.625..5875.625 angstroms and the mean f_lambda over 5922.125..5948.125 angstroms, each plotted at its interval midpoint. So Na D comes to 5.09 angstroms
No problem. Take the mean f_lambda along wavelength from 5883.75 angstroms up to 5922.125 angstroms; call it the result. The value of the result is 2.19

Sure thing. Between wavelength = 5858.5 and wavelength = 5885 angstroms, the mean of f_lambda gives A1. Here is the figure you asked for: 2.53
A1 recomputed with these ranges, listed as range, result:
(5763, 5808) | 2.58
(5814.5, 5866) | 2.59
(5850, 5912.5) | 2.32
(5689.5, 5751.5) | 2.54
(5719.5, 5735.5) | 2.59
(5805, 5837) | 2.66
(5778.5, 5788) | 2.48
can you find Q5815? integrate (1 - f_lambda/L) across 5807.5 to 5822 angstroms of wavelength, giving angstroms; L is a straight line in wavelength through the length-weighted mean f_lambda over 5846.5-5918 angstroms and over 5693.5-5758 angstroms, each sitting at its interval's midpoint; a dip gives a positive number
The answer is -1.4 angstroms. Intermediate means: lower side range 2.55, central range 2.66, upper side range 2.35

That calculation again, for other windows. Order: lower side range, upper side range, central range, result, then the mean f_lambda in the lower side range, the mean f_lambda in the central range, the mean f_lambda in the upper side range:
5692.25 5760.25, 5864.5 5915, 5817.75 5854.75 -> -4.00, 2.55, 2.62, 2.28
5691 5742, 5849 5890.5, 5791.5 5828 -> -2.63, 2.52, 2.65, 2.44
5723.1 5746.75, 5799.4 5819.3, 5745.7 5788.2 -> 0.80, 2.6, 2.58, 2.67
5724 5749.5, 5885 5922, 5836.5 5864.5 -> -2.85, 2.61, 2.55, 2.18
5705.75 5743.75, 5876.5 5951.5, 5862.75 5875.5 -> -0.64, 2.53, 2.53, 2.38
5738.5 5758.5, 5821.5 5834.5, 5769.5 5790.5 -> 0.84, 2.62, 2.53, 2.66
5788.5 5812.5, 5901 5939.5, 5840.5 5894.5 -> 3.65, 2.64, 2.4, 2.52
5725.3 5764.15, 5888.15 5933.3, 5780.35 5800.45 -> -0.32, 2.61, 2.56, 2.29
